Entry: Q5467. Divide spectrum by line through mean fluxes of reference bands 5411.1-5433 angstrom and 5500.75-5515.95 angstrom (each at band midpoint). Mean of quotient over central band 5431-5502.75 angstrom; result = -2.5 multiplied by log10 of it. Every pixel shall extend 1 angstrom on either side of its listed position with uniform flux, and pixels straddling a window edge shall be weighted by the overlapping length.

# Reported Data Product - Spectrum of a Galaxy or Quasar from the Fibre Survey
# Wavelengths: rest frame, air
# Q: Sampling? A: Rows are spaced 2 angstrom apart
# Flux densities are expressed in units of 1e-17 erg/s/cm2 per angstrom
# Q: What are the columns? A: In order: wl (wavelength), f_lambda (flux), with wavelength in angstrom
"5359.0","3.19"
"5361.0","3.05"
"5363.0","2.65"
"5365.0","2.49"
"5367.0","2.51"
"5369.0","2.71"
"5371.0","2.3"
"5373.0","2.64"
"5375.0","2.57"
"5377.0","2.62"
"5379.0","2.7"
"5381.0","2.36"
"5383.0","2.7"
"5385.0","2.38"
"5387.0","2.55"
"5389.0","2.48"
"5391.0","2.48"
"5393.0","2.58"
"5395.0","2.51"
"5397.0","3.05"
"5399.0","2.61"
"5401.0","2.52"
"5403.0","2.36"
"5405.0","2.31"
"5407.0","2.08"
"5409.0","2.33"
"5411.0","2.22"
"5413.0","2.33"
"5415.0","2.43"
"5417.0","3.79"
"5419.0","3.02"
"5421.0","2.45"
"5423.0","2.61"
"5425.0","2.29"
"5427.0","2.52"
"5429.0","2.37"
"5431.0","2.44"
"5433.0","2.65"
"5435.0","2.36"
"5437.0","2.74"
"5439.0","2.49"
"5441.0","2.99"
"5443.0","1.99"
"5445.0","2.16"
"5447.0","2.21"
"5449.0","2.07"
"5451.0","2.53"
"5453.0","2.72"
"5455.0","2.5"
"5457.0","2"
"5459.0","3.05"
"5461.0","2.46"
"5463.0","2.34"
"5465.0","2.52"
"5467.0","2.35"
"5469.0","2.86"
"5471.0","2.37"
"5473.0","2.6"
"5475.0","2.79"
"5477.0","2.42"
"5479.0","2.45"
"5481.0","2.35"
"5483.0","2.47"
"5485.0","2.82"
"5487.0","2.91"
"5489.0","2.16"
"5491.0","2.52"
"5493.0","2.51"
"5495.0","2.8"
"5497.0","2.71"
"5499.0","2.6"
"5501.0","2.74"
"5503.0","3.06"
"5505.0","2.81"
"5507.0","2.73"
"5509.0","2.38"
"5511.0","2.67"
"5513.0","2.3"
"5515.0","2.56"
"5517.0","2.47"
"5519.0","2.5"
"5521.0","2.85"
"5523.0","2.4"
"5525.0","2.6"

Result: 0.05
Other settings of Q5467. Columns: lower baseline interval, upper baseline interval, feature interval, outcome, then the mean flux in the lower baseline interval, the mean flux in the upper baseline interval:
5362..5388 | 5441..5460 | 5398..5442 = -0.04 mag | 2.55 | 2.39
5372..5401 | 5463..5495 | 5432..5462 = 0.04 mag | 2.59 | 2.54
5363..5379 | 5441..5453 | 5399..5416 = 0.05 mag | 2.56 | 2.3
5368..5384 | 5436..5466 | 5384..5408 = 0.02 mag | 2.58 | 2.45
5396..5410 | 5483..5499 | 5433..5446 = 0.03 mag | 2.47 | 2.62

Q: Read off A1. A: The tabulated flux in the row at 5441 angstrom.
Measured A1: 2.99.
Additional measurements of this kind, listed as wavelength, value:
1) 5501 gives 2.74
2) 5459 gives 3.05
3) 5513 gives 2.3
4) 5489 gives 2.16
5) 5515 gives 2.56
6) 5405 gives 2.31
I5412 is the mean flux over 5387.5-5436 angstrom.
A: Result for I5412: 2.53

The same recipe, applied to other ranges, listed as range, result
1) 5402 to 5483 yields 2.49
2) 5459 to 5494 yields 2.54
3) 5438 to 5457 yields 2.39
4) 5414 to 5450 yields 2.53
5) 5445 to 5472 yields 2.45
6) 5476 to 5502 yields 2.57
